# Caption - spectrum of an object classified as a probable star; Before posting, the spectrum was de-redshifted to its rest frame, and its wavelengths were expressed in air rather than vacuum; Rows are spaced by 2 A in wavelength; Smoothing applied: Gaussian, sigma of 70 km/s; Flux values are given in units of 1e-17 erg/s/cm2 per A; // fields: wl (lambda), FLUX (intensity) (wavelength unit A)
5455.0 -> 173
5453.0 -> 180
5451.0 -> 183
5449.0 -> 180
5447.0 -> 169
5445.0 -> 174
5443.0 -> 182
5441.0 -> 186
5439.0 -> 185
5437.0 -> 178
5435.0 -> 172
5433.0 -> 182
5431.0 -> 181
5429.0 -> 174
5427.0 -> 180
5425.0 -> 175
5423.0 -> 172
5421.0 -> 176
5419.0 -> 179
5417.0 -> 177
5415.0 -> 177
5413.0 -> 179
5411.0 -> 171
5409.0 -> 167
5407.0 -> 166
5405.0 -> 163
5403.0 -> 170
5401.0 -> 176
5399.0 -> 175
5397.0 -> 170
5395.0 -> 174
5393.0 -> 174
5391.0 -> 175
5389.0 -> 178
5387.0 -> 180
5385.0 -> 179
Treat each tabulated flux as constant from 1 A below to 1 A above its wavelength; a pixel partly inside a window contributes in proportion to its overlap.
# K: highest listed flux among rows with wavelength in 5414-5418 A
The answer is 177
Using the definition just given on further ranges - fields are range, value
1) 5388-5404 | 178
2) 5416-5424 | 179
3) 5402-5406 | 170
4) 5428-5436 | 182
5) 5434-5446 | 186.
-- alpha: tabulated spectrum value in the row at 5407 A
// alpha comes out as 166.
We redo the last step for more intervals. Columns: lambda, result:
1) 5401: 176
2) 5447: 169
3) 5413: 179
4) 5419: 179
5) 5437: 178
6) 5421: 176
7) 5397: 170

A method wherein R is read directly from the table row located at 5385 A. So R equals 179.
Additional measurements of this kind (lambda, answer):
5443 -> 182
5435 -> 172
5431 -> 181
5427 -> 180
